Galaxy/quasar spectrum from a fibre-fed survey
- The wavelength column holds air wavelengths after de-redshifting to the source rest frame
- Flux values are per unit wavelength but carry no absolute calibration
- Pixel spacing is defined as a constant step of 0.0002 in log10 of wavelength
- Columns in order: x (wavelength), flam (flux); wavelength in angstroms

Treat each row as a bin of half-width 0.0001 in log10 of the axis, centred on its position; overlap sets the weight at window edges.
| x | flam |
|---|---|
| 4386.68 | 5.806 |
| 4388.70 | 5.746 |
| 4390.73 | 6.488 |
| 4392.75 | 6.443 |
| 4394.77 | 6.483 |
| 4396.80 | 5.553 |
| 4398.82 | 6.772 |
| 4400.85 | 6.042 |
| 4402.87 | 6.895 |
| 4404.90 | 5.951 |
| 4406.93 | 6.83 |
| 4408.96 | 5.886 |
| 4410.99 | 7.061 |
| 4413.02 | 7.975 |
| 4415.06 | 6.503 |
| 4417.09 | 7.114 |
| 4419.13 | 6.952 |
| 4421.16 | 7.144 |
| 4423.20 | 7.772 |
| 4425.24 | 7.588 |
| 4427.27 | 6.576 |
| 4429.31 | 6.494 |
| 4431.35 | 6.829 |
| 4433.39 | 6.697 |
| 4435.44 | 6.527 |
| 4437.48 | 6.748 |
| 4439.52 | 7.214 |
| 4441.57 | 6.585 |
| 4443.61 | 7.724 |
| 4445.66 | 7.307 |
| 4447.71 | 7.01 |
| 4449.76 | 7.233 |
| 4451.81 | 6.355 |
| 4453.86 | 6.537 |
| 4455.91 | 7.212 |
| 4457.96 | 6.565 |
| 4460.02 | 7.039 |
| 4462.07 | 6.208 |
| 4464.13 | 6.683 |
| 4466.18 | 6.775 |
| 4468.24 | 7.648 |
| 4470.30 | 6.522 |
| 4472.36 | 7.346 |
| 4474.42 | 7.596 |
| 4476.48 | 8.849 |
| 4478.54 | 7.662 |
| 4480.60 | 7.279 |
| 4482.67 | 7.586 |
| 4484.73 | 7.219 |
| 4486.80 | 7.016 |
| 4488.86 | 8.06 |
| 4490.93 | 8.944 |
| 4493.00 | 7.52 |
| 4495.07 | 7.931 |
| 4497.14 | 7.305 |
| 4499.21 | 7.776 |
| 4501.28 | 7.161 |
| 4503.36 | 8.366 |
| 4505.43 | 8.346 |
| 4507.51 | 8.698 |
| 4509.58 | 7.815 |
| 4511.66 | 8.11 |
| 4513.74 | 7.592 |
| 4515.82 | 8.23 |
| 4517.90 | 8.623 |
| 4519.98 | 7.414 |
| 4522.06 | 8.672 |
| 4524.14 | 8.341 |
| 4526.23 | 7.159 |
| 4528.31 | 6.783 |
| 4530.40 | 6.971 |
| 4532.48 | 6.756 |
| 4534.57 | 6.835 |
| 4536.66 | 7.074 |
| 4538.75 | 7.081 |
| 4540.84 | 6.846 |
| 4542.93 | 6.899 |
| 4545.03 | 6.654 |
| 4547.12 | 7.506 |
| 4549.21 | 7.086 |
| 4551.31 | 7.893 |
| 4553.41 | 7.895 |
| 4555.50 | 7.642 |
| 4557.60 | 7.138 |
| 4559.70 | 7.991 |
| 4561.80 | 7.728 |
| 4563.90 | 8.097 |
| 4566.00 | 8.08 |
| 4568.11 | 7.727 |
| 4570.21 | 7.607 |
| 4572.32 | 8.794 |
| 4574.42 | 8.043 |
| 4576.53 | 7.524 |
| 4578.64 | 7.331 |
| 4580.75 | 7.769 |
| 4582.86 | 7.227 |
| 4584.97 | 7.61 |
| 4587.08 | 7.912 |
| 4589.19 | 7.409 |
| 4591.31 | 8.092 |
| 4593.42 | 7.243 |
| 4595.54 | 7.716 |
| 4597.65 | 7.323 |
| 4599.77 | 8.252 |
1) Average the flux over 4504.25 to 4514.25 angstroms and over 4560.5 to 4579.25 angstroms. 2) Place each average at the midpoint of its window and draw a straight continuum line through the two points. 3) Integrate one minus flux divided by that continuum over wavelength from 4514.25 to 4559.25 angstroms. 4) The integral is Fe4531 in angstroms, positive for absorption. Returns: 3.46 angstroms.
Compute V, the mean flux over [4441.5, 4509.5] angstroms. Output 7.42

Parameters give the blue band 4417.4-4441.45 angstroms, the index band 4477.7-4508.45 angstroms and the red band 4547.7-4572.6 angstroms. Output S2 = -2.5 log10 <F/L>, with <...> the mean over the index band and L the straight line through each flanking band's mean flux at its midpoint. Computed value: -0.063 mag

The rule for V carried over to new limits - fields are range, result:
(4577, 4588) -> 7.56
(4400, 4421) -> 6.74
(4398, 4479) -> 6.96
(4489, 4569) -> 7.65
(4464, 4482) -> 7.41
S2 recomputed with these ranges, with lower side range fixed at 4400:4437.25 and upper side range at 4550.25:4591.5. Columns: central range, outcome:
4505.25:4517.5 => -0.10 mag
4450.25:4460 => 0.05 mag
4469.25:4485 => -0.05 mag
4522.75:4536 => 0.05 mag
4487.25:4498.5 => -0.09 mag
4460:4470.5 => 0.05 mag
